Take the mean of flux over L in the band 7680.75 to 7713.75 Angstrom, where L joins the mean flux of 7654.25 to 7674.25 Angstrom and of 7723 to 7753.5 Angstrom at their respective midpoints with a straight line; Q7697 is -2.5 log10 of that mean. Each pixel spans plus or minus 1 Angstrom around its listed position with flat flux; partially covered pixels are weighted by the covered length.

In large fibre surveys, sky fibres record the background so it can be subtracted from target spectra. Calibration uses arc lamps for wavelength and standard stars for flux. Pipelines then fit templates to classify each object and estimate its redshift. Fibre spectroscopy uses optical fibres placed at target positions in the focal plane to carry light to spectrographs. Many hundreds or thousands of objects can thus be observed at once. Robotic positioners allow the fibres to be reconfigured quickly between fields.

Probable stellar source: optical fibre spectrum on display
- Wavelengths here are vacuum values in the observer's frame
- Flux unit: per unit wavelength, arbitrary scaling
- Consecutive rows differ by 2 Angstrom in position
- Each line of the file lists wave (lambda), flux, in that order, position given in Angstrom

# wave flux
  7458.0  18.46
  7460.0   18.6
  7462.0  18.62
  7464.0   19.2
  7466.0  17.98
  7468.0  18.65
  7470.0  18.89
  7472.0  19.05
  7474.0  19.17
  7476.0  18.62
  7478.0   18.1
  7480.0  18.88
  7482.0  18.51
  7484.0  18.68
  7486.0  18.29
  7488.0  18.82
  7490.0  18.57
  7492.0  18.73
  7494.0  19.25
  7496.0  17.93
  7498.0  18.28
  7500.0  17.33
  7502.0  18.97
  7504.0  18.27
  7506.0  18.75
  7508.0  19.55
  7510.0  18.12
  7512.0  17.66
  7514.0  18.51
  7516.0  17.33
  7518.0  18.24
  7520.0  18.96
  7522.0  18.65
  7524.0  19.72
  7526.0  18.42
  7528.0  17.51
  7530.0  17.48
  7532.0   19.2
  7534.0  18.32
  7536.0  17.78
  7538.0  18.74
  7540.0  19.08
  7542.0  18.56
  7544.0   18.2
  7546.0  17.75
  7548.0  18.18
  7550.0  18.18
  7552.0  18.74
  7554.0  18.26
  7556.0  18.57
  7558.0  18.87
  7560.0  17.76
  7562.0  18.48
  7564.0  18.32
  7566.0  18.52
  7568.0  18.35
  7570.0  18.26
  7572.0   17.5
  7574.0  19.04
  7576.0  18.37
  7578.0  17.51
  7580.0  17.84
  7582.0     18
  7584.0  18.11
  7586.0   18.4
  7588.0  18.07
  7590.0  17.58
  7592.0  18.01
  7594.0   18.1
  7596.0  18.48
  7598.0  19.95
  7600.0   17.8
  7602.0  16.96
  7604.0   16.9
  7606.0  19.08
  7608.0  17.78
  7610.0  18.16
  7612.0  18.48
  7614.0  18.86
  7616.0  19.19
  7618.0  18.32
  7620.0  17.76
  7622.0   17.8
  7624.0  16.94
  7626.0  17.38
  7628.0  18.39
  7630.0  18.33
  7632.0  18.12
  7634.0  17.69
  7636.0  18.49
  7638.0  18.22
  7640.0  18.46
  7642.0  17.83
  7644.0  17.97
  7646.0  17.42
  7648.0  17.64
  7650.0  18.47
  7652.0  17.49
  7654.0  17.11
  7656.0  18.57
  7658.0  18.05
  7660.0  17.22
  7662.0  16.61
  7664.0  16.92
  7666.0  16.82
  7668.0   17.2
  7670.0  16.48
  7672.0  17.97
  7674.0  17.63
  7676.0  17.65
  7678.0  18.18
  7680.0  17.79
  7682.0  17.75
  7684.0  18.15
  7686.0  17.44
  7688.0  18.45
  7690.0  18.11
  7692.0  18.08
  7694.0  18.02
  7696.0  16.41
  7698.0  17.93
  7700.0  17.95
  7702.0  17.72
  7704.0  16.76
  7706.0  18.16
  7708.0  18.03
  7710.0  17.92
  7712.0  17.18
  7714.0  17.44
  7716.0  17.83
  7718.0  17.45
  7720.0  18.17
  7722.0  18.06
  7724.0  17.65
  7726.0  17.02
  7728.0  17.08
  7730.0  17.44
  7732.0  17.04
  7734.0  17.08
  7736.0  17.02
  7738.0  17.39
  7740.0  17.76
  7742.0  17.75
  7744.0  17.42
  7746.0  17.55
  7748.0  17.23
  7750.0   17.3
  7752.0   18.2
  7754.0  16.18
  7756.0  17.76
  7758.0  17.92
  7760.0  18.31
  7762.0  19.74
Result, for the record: -0.02 mag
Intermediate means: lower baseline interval 17.3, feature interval 17.7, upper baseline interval 17.4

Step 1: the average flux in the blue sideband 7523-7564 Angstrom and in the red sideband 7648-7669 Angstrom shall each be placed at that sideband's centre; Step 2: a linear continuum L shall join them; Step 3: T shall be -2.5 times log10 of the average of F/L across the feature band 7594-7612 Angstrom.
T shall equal -0.02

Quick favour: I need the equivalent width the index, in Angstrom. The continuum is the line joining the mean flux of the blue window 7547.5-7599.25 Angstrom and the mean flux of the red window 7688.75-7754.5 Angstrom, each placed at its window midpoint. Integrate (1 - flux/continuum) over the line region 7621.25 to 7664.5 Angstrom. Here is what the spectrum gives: 0.4 Angstrom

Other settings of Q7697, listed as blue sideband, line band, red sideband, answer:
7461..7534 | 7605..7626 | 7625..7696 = -0.01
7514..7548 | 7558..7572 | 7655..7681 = -0.01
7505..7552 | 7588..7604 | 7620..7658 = 0.00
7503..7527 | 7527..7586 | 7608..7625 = 0.01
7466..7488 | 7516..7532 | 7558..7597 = 0.00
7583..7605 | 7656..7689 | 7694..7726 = 0.01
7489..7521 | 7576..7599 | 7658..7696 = -0.01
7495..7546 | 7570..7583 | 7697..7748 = 0.00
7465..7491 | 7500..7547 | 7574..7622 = 0.00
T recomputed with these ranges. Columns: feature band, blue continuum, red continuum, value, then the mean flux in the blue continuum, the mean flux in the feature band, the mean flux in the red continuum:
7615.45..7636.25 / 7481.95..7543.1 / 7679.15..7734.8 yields -0.001 mag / 18.5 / 18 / 17.6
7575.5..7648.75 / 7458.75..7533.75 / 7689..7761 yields -0.002 mag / 18.5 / 18.1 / 17.6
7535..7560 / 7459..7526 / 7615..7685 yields -0.005 mag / 18.6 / 18.4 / 17.8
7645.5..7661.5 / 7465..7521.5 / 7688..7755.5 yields 0.007 mag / 18.5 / 17.7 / 17.5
